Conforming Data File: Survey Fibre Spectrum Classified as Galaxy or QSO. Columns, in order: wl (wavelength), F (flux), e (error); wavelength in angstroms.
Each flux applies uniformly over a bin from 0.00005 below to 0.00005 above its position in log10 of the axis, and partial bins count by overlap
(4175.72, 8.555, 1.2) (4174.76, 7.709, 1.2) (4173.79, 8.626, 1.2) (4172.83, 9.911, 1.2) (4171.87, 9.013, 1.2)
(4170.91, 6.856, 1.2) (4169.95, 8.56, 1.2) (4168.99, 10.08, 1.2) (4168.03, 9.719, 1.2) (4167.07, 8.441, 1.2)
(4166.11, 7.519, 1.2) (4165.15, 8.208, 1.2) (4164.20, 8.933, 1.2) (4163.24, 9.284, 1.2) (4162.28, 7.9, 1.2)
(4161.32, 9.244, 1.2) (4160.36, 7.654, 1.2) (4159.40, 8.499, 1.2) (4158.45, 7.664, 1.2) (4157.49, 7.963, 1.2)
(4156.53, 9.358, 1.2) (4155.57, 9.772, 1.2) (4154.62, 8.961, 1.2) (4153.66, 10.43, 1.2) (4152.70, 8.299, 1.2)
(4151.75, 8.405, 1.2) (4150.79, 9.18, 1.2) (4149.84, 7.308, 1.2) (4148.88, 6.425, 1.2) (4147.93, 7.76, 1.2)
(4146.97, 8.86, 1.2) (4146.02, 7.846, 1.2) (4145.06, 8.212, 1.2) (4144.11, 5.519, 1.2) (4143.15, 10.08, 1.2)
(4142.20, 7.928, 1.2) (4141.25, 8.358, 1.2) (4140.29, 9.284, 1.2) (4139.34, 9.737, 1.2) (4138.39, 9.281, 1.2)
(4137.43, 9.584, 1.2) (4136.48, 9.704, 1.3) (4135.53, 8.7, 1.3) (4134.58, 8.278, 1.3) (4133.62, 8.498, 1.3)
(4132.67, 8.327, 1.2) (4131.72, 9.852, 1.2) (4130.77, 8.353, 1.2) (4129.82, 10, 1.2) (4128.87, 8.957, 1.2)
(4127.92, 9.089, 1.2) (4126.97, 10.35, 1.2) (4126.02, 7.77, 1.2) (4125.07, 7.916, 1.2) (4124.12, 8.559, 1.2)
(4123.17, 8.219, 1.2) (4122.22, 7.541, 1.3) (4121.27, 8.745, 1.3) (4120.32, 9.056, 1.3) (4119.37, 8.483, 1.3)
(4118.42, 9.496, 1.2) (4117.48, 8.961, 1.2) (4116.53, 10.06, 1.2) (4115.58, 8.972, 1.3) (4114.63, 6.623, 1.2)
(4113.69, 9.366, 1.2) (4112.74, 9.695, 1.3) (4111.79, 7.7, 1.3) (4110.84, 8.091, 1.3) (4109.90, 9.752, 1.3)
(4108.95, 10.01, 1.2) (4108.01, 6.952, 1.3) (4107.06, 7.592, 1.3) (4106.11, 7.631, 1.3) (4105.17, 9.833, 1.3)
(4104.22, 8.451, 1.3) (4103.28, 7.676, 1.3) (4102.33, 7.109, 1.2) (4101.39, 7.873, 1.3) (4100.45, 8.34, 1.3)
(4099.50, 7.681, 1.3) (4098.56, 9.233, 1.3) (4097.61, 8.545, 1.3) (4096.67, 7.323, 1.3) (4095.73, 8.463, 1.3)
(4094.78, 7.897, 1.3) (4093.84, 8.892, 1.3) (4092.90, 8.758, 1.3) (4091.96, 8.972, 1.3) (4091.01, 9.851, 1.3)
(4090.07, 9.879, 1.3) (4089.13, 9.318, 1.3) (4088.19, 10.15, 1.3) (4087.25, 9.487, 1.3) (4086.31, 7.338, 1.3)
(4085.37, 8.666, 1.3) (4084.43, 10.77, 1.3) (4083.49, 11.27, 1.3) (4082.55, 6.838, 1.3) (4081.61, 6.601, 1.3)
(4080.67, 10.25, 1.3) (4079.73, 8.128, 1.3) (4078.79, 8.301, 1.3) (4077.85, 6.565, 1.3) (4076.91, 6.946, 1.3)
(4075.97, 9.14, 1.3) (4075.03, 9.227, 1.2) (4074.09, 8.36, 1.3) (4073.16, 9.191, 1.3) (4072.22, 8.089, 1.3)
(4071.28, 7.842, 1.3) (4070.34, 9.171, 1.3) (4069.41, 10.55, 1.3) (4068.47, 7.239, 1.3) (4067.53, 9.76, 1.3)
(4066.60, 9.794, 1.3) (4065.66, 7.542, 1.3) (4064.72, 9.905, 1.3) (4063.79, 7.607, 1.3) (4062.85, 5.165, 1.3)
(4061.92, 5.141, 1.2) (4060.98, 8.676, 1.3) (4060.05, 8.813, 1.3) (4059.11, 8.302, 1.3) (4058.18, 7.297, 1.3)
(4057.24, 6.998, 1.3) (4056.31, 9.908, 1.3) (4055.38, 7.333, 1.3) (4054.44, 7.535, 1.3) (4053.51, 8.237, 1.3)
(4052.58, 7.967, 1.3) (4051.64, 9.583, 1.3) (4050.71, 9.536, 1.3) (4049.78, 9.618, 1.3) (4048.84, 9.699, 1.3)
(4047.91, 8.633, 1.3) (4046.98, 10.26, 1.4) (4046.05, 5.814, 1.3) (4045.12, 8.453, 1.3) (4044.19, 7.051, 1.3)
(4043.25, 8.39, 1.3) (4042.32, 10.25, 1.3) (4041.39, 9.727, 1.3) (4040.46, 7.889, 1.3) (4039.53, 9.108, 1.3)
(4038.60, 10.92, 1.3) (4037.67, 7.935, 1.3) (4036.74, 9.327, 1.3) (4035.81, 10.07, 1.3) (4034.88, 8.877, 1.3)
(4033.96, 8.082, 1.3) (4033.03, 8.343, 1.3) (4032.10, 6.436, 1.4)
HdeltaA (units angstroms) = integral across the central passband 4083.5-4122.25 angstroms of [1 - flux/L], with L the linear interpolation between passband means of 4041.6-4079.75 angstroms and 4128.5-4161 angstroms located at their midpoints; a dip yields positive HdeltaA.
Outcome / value -1.0 angstroms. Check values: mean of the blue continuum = 8.35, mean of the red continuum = 8.62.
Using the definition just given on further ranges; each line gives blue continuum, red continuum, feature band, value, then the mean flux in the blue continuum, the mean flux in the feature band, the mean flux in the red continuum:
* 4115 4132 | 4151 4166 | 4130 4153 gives 0.71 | 8.88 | 8.51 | 8.68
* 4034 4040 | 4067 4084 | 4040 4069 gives 2.01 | 9.29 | 8.33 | 8.54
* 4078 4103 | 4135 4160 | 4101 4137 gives -0.11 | 8.65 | 8.64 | 8.58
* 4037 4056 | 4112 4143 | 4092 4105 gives 0.85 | 8.71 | 8.24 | 8.87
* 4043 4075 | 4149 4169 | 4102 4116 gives 0.19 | 8.35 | 8.37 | 8.63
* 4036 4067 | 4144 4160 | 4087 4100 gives -0.75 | 8.45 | 8.88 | 8.32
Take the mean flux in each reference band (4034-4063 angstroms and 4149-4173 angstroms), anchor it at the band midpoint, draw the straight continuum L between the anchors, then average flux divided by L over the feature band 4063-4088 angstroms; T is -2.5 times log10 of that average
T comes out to -0.01 mag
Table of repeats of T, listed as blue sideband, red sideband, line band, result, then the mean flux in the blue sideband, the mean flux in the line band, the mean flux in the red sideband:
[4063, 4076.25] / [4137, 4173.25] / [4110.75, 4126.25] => 0.01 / 8.72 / 8.56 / 8.58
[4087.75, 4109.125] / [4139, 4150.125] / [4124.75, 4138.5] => -0.10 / 8.52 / 8.98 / 8.1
